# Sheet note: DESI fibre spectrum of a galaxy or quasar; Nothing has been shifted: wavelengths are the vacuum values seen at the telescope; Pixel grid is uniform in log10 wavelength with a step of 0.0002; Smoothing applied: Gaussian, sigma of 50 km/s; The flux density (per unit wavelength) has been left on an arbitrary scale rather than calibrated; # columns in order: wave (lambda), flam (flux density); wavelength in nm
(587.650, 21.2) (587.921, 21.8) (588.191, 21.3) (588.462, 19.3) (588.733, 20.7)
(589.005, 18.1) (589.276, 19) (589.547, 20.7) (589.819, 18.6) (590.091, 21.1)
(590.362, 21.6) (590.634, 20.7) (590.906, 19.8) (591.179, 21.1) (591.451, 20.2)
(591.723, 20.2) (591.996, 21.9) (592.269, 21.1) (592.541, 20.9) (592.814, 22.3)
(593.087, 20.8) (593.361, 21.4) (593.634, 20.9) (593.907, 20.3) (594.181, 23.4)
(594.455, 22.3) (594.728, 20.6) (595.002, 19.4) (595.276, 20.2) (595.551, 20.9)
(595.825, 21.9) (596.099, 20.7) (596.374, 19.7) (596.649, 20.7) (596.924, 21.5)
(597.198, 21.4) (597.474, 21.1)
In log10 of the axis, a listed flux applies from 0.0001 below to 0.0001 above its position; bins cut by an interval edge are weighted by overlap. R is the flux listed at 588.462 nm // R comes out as 19.3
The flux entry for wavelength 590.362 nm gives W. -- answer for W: 21.6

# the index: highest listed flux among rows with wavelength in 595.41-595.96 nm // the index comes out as 21.9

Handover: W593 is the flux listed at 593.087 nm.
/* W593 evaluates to 20.8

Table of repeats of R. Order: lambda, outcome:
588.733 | 20.7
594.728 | 20.6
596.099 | 20.7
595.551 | 20.9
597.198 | 21.4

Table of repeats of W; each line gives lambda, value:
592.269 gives 21.1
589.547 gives 20.7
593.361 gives 21.4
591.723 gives 20.2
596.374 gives 19.7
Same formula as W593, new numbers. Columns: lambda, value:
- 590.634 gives 20.7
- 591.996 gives 21.9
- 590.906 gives 19.8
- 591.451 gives 20.2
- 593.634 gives 20.9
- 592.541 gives 20.9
